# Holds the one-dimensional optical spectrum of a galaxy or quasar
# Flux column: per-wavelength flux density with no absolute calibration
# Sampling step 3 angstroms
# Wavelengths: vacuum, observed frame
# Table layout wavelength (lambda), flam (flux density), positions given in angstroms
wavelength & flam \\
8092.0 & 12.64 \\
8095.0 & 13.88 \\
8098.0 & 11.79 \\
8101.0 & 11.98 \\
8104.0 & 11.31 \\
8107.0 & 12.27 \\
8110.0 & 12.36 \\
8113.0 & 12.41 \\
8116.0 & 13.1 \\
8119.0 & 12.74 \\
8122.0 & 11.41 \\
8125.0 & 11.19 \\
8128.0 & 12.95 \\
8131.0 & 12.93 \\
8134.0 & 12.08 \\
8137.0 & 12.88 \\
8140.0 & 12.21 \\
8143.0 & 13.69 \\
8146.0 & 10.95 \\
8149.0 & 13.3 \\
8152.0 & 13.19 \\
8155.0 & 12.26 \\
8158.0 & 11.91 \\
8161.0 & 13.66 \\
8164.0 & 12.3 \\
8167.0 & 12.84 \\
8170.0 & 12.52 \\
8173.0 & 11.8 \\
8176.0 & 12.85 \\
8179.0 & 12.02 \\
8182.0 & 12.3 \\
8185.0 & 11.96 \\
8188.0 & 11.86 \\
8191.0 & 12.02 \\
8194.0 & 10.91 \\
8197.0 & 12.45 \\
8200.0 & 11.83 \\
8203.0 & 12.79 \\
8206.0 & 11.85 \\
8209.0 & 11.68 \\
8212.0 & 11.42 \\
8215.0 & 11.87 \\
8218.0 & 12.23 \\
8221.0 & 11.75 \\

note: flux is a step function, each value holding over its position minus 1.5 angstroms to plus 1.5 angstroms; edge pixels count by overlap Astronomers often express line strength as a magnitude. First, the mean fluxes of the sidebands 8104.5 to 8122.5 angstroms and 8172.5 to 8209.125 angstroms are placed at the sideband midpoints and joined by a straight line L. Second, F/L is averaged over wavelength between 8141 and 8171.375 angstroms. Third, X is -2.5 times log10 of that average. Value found -0.04 mag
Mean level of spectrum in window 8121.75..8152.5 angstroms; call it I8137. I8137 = 12.5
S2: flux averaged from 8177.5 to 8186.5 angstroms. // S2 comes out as 12.1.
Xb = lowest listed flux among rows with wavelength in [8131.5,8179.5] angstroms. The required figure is 10.95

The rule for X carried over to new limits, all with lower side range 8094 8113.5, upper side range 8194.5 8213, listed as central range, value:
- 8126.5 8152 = -0.045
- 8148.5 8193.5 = -0.031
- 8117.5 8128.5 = 0.017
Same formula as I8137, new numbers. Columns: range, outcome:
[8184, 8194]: 11.8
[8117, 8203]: 12.3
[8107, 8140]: 12.4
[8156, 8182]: 12.5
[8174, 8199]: 12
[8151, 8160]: 12.5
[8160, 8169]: 12.9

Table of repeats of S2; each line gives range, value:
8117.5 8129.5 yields 12.1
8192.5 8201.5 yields 11.7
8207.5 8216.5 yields 11.7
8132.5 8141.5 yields 12.4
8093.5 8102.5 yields 12.6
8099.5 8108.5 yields 11.9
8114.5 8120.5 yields 12.9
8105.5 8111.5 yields 12.3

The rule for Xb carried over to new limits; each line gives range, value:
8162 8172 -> 12.3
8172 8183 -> 11.8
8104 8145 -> 11.19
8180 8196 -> 10.91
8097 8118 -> 11.31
